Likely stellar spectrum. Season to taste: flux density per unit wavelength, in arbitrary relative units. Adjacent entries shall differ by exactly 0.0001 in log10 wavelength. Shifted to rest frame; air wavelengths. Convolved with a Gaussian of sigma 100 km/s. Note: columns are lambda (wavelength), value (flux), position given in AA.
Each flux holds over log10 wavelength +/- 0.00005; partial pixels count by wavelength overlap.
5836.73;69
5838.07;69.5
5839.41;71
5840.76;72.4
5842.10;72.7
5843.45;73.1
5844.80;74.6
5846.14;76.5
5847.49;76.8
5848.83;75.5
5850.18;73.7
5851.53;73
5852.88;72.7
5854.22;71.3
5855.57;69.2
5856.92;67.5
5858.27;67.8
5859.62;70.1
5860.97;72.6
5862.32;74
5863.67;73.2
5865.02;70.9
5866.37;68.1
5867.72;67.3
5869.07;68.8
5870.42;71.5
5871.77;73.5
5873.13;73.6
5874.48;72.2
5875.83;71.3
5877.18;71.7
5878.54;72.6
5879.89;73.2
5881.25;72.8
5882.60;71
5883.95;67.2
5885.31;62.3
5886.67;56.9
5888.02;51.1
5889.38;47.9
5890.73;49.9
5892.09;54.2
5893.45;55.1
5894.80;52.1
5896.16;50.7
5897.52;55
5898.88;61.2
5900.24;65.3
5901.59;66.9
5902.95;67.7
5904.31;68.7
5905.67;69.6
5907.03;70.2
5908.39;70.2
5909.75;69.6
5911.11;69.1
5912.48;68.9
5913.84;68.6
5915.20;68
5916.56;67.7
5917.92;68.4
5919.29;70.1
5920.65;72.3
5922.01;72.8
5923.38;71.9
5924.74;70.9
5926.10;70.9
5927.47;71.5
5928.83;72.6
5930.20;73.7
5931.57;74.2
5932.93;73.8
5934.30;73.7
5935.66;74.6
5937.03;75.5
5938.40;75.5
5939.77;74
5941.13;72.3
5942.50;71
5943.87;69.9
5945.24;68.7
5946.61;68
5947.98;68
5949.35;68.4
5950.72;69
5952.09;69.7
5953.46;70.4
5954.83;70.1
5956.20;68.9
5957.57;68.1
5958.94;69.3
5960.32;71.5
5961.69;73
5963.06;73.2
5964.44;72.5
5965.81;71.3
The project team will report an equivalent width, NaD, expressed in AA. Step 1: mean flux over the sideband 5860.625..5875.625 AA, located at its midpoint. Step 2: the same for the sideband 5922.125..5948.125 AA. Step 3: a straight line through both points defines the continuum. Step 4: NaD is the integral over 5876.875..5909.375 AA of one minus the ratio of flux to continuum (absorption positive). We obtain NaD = 4.1 AA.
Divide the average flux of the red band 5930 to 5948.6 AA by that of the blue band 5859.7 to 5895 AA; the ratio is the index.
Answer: 1.09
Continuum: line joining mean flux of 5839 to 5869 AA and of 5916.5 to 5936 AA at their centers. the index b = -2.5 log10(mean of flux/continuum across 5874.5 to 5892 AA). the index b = 0.13 mag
